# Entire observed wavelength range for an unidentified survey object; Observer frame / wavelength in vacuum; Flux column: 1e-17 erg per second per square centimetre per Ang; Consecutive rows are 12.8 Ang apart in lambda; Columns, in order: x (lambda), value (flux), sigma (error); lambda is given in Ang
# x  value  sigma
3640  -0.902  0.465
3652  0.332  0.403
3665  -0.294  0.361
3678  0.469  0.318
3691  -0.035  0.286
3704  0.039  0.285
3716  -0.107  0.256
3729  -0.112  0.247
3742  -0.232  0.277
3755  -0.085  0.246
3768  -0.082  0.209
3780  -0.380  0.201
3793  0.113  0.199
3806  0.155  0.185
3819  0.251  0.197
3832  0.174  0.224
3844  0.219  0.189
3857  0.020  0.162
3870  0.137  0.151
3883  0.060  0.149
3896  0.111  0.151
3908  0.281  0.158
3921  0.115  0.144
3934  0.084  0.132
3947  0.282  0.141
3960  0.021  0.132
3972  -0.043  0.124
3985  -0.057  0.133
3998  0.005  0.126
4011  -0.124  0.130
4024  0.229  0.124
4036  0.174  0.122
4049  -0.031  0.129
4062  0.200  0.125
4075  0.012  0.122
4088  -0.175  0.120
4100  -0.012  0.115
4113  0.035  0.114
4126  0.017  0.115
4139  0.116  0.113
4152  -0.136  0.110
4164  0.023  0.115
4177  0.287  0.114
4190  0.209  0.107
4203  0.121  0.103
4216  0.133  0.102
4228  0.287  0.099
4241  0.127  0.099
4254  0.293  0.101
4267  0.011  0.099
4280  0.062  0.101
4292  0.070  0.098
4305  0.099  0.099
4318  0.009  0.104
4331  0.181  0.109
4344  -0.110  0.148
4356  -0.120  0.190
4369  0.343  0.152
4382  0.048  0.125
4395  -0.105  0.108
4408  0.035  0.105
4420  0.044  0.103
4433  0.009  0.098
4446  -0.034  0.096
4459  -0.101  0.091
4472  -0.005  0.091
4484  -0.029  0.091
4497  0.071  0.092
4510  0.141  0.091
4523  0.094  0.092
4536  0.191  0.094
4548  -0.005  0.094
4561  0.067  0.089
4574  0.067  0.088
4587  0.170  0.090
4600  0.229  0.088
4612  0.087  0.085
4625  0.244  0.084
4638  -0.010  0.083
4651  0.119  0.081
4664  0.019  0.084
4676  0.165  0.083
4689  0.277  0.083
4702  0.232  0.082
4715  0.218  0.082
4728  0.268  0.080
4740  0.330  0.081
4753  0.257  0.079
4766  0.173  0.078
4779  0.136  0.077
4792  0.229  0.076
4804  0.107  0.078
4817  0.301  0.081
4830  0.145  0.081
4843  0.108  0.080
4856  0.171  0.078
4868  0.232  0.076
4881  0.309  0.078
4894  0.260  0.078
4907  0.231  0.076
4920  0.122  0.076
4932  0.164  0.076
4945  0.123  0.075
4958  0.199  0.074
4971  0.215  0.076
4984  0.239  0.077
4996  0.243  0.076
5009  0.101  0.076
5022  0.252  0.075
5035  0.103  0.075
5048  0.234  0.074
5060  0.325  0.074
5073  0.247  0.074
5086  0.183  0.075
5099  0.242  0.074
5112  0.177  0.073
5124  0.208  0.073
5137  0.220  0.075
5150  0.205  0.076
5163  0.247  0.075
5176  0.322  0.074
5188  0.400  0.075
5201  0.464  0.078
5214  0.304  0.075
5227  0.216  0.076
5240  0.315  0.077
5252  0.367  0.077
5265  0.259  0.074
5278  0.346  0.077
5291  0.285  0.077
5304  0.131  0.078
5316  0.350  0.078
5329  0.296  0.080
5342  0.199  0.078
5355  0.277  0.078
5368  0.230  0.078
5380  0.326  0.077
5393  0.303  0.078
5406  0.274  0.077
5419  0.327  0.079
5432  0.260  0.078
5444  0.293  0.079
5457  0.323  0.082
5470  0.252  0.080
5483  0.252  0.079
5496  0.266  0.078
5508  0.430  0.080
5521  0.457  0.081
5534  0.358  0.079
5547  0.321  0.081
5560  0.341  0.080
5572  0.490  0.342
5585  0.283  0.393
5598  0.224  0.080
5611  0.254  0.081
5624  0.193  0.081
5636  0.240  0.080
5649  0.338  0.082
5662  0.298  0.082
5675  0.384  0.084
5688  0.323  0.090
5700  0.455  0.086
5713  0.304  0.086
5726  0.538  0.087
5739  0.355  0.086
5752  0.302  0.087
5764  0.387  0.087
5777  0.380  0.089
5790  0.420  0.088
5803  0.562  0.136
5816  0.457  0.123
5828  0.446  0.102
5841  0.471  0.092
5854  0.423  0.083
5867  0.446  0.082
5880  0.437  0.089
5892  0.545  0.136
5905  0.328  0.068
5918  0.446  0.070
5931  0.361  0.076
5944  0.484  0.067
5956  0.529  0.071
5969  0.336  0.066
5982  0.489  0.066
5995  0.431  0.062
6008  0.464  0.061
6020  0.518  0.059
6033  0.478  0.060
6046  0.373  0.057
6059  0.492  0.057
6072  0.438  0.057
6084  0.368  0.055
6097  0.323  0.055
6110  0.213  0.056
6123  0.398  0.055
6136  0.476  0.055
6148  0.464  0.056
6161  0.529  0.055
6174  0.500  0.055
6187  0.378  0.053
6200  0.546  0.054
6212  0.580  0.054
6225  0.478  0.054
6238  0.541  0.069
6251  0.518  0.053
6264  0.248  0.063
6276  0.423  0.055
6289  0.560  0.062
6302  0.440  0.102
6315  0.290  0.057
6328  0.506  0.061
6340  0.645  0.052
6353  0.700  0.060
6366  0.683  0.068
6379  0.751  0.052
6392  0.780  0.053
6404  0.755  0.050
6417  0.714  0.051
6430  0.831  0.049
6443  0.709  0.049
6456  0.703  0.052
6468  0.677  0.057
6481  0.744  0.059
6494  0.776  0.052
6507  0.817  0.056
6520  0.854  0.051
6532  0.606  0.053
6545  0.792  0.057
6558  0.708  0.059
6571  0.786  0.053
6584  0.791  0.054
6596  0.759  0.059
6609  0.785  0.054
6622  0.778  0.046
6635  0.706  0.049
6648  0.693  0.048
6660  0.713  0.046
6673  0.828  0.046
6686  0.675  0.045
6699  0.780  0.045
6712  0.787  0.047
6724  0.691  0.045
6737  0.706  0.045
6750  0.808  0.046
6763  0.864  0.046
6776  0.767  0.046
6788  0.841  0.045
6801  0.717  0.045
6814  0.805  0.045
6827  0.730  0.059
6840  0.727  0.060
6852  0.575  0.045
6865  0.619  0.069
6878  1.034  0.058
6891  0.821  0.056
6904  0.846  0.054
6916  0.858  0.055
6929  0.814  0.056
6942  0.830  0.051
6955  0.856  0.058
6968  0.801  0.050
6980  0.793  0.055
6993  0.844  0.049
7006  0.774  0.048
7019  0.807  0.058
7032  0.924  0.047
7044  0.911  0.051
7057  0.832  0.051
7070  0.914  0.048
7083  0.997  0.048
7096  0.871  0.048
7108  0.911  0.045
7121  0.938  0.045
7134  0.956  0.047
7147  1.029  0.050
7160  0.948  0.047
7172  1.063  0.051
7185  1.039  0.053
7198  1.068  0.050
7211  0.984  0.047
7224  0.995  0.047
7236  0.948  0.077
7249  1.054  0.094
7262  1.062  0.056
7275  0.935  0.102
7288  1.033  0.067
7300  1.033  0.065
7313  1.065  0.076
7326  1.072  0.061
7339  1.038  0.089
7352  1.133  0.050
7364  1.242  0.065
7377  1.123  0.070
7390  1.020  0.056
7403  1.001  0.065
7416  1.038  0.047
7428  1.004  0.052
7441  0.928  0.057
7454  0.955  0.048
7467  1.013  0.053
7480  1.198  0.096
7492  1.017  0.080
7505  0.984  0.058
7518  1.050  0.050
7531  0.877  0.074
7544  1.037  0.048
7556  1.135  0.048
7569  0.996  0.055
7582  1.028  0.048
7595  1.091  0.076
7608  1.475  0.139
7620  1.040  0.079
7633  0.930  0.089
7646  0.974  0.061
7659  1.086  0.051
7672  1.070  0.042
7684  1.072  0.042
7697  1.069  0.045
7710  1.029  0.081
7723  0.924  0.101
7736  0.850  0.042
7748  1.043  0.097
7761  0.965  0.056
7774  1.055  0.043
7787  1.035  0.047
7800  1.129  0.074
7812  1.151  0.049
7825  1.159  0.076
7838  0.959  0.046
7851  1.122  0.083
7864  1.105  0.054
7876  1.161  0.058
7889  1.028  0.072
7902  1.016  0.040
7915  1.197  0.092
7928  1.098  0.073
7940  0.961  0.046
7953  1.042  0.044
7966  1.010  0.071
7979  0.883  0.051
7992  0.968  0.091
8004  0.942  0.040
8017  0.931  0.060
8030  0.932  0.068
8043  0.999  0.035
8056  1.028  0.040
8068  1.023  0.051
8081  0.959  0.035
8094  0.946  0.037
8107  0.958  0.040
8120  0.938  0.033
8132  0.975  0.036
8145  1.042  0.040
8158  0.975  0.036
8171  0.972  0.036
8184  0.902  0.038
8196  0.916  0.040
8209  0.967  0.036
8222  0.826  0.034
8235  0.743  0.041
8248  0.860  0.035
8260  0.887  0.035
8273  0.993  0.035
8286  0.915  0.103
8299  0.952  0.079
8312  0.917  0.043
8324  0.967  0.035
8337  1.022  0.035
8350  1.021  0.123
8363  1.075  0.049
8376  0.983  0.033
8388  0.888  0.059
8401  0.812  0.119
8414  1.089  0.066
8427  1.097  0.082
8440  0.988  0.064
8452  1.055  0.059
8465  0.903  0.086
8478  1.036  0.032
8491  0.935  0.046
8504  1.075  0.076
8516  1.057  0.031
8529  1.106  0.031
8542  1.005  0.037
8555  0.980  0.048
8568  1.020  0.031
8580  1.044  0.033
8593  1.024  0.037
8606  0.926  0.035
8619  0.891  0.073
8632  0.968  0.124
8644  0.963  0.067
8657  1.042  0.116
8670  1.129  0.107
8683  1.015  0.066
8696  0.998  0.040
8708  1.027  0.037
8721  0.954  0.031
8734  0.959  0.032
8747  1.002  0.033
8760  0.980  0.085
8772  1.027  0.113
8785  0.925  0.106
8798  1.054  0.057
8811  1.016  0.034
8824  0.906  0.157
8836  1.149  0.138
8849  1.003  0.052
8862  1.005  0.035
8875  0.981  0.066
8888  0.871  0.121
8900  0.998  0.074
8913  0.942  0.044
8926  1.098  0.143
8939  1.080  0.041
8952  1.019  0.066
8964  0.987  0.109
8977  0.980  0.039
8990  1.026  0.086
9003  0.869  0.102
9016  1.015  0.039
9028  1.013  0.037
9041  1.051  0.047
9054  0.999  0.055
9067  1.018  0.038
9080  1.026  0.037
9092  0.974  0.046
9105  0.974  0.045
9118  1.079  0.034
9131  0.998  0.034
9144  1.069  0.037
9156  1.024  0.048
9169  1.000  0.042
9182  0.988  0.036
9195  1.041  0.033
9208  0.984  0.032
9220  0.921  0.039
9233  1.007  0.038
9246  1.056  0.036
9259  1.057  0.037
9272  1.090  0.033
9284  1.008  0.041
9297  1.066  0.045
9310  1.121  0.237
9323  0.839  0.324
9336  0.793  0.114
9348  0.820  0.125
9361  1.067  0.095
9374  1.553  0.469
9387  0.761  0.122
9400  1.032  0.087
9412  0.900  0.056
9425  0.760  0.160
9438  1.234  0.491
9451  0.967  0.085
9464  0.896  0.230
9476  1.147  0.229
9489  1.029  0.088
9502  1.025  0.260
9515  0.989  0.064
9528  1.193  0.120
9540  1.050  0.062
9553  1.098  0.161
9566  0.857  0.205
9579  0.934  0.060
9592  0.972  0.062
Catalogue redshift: 0.592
